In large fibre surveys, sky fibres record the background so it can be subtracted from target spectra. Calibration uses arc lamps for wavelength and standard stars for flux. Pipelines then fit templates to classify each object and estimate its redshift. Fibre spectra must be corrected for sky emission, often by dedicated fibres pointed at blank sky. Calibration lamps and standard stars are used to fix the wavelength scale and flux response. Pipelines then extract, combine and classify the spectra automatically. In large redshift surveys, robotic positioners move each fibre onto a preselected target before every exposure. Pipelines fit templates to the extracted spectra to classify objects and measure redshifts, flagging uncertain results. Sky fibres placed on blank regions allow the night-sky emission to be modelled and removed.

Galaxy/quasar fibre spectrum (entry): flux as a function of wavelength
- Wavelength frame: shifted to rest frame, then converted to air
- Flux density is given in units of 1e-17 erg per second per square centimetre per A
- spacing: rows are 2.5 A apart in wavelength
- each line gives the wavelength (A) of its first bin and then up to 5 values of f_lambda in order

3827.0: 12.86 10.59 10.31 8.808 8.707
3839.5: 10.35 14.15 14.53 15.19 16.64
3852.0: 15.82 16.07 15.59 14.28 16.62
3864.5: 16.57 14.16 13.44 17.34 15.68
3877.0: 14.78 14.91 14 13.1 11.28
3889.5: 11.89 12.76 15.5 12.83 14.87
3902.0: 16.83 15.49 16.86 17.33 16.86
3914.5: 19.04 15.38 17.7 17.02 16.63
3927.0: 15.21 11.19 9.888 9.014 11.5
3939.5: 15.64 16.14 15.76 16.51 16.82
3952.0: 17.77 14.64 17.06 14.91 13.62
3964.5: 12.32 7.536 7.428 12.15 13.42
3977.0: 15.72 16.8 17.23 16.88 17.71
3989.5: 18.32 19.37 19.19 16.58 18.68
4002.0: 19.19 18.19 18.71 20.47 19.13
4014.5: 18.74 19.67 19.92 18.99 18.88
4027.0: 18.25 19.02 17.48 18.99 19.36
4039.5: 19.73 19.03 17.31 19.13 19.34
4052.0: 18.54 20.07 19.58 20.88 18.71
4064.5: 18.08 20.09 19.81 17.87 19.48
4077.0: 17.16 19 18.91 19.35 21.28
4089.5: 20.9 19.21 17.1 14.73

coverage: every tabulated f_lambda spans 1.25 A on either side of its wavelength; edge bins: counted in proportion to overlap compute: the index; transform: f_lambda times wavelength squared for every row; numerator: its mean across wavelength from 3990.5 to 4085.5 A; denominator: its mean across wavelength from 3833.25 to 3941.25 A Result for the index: 1.42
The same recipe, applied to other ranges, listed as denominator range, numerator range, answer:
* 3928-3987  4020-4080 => 1.42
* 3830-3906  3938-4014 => 1.21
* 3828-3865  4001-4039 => 1.53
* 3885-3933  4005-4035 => 1.34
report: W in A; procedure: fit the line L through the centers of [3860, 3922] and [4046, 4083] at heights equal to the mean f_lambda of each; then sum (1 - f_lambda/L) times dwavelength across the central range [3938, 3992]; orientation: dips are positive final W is 5.9 A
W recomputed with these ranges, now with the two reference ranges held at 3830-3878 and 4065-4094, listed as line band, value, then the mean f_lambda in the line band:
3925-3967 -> 5.5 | 14.1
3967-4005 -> 2.3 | 16.1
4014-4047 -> -1.3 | 18.9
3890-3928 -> -1.4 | 15.9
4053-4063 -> -0.5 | 19.8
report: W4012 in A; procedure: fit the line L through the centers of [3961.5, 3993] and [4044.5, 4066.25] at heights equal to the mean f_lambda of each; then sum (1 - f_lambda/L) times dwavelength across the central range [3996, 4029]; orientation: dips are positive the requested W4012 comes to -4.6 A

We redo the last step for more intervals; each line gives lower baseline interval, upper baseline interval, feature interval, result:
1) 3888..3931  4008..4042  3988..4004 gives -0.3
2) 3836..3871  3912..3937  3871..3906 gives 0.3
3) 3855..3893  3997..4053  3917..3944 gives 3.3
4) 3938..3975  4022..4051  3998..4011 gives -1.6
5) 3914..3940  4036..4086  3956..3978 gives 4.3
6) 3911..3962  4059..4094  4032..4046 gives -0.5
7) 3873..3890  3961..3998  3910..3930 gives -3.0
